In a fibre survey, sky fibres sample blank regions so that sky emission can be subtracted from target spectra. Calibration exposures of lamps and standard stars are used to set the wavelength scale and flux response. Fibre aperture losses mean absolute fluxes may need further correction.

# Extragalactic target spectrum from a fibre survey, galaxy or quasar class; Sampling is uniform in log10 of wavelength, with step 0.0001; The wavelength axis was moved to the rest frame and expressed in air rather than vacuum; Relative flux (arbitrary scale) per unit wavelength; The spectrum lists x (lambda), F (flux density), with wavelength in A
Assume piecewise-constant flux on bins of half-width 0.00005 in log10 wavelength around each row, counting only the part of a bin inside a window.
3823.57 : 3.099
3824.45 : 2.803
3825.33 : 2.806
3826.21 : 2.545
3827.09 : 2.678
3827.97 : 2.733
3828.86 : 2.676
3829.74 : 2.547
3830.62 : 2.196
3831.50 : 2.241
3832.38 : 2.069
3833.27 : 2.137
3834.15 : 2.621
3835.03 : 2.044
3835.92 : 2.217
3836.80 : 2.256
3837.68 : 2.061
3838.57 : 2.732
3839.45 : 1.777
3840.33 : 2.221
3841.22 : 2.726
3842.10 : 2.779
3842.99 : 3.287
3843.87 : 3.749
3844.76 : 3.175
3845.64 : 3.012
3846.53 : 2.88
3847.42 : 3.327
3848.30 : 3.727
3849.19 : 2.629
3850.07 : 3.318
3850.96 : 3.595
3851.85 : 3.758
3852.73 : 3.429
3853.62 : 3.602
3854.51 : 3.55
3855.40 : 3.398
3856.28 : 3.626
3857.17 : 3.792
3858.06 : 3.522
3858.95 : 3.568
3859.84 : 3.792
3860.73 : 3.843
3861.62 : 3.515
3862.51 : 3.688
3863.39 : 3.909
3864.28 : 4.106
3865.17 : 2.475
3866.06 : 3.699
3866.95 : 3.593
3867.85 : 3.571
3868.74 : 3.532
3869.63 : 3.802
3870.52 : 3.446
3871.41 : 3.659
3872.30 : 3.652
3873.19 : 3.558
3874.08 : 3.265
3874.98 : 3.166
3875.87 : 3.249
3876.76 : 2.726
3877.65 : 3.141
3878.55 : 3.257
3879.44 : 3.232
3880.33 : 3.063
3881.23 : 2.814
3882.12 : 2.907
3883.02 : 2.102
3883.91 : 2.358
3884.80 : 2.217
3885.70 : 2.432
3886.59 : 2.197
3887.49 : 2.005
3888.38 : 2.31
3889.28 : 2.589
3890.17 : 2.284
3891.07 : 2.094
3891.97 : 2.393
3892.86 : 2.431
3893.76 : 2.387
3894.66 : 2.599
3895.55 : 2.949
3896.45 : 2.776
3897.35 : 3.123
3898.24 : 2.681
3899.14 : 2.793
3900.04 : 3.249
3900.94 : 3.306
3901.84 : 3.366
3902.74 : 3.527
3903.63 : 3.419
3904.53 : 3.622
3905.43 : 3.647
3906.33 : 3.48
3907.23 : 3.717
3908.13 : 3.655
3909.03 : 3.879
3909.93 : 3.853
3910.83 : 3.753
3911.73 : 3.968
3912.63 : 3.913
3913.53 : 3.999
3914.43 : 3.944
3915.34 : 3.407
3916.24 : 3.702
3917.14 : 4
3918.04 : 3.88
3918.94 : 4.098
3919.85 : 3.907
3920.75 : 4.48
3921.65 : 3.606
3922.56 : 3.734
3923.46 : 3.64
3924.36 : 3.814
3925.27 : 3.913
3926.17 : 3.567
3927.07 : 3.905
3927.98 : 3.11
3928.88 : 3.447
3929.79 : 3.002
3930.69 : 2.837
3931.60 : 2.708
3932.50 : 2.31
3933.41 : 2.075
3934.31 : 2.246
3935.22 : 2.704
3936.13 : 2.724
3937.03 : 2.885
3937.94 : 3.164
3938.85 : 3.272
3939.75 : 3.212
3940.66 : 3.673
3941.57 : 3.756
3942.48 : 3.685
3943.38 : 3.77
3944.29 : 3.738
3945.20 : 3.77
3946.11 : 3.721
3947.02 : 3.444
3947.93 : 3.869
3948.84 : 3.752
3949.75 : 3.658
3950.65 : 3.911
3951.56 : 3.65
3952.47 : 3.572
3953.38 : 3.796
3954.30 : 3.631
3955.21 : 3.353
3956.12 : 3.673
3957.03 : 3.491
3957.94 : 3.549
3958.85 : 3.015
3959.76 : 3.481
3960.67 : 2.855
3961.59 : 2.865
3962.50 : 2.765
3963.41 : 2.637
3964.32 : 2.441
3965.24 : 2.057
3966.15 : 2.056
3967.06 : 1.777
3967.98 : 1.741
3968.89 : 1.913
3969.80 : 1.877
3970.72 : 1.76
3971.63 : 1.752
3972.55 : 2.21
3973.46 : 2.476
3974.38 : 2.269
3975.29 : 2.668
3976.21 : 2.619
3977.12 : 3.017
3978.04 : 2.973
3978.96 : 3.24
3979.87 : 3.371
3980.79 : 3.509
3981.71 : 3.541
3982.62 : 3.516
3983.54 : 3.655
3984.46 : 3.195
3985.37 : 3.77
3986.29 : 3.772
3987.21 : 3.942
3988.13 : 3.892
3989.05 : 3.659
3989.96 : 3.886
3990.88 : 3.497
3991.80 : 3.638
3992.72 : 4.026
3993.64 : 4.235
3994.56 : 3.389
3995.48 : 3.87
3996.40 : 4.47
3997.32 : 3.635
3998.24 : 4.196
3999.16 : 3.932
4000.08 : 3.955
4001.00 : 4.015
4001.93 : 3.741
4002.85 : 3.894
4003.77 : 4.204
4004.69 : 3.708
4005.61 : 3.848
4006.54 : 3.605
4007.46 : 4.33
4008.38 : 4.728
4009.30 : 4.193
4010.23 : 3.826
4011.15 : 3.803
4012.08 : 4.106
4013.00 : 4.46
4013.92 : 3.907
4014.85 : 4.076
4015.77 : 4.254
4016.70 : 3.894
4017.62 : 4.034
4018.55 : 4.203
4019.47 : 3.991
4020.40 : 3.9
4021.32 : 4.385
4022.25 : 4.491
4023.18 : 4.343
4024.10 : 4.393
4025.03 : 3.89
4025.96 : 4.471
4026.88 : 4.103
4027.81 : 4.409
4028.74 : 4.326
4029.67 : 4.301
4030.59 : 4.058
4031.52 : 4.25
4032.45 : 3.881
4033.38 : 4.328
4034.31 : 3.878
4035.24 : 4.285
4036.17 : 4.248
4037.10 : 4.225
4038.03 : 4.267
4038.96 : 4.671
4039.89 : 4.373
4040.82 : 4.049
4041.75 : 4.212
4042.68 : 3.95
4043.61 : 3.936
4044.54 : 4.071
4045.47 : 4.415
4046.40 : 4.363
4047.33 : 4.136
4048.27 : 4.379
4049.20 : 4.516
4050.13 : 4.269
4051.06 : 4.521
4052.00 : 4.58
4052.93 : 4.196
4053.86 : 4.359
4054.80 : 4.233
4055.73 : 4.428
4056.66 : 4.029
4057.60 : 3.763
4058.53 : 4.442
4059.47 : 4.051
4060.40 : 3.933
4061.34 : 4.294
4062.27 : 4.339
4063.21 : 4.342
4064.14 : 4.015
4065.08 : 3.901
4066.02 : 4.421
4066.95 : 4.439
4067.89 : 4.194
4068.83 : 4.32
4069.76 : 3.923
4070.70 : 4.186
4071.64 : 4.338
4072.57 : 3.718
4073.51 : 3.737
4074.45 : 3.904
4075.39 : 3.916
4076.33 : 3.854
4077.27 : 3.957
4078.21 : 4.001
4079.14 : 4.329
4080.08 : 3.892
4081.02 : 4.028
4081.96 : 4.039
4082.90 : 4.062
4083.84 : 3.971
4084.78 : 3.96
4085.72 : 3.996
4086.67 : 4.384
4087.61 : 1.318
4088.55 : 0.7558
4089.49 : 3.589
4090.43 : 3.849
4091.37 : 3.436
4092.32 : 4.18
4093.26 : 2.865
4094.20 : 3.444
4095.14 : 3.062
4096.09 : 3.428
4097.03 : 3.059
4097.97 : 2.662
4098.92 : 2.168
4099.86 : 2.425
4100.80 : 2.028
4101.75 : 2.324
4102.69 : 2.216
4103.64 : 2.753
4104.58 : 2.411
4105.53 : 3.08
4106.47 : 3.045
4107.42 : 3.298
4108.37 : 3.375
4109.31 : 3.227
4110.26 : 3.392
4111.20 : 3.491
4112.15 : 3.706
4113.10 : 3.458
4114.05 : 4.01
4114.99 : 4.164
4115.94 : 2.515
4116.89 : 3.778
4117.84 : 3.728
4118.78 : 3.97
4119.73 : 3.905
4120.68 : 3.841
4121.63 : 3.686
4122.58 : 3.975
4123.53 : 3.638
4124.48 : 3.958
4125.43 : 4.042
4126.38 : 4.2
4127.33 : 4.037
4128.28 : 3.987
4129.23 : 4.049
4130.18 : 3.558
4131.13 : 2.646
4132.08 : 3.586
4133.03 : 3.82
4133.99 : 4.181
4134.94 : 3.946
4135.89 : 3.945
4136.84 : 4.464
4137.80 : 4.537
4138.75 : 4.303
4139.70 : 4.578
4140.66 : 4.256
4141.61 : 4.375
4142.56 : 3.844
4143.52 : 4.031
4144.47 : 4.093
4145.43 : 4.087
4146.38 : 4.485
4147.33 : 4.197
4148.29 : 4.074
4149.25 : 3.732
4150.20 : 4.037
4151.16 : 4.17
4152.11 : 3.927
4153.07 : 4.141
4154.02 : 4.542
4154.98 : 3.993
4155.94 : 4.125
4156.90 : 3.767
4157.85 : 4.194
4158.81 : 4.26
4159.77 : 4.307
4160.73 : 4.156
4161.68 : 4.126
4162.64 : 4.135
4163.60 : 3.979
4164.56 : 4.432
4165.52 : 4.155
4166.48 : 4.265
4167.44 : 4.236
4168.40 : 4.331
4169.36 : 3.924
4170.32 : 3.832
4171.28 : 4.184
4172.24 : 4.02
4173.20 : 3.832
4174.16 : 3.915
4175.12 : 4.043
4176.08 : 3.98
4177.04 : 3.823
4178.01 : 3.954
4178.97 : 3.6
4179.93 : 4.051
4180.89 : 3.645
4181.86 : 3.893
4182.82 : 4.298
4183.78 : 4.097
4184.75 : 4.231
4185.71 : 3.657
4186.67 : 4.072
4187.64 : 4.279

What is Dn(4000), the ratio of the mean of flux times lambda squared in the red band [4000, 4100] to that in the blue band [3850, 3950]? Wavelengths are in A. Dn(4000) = 1.30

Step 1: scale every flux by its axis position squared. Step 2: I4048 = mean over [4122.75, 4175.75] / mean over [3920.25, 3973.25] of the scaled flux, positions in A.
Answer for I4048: 1.44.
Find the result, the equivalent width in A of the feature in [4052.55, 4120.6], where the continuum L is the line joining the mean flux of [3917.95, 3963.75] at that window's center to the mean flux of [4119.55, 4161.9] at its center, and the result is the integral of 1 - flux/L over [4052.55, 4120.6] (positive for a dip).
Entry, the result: 4.4 A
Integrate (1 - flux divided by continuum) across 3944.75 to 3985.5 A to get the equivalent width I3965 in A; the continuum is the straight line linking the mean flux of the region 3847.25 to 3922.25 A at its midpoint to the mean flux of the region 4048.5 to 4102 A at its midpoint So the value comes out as 5.7 A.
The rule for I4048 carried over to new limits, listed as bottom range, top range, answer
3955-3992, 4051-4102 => 1.33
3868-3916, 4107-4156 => 1.41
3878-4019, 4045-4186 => 1.26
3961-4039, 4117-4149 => 1.18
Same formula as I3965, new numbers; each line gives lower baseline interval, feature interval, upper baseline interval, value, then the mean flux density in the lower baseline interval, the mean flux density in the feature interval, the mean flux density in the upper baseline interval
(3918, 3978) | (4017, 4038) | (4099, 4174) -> -4.9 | 3.11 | 4.2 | 3.81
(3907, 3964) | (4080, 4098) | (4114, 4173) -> 2.2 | 3.47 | 3.41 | 4.02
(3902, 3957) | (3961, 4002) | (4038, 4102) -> 5.8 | 3.53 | 3.14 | 3.84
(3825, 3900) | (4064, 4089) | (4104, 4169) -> -0.9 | 2.96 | 3.83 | 3.91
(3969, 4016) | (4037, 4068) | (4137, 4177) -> -3.9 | 3.56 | 4.25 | 4.14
